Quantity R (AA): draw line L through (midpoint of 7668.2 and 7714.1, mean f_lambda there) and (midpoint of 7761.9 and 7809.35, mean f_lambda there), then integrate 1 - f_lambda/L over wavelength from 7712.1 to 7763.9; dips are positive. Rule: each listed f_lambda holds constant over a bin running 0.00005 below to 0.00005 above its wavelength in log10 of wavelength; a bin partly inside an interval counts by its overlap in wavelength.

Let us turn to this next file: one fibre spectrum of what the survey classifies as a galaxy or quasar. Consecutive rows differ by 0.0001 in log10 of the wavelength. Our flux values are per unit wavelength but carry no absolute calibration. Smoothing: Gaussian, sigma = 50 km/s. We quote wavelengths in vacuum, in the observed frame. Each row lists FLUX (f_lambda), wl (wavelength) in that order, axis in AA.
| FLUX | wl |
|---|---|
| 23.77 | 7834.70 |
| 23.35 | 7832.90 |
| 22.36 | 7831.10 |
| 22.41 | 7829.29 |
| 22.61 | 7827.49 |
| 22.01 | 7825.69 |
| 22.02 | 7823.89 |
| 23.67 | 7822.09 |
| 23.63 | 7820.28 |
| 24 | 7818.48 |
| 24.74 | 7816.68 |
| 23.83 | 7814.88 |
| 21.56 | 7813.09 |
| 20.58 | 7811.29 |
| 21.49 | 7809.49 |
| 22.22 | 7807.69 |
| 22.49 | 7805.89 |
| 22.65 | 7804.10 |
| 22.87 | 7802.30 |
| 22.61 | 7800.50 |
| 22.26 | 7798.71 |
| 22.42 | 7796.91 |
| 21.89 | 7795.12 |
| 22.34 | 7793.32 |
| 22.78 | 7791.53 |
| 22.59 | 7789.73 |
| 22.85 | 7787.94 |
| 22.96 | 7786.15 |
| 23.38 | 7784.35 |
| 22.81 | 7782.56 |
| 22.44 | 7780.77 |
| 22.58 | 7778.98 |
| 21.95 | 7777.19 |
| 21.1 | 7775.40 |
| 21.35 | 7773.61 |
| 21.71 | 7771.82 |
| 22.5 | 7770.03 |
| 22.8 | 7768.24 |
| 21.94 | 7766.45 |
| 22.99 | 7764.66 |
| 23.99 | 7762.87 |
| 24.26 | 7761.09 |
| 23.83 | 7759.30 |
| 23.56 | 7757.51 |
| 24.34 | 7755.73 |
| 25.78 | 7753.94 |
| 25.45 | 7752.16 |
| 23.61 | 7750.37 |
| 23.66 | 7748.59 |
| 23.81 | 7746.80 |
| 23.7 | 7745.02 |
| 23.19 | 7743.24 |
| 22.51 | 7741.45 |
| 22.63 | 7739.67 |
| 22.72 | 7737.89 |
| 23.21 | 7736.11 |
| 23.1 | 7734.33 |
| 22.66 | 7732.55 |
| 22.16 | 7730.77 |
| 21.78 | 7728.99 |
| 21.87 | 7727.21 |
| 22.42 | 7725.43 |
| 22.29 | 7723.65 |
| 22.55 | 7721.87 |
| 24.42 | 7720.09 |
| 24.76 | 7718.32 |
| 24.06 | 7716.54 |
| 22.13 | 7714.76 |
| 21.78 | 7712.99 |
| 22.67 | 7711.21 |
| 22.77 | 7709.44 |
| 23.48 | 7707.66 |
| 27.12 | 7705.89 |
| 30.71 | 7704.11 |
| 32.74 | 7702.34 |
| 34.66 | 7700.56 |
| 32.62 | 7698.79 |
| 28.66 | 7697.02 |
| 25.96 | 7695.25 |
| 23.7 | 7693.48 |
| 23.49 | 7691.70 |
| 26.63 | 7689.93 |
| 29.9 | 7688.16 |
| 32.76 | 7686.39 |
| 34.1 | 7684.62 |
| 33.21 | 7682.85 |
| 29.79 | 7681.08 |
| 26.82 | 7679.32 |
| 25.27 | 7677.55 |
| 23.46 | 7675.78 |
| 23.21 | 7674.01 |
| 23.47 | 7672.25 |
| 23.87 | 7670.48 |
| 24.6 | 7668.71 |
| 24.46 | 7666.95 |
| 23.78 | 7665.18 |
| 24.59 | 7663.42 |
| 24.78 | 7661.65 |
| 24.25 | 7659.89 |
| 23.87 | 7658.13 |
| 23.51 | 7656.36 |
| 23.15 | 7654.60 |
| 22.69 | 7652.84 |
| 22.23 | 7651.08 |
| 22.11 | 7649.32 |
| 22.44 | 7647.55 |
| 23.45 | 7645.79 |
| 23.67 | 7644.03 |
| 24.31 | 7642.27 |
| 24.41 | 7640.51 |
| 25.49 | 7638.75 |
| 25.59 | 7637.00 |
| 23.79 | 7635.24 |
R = 3.12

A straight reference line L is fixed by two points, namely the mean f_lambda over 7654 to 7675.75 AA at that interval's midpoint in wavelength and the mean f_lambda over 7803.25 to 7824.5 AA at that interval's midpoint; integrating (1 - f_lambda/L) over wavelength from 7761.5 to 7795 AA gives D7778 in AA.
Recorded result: 0.8 AA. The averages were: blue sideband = 24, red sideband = 22.8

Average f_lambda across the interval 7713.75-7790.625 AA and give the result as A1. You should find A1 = 23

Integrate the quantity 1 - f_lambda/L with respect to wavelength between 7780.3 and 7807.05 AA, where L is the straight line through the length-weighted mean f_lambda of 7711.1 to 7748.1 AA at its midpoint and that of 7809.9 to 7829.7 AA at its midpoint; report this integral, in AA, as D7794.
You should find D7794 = 0.2 AA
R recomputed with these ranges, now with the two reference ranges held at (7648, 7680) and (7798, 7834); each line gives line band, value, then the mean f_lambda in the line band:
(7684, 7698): -2.6 AA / 28.1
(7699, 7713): -2.4 AA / 27.6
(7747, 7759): -0.6 AA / 24.3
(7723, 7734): 0.5 AA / 22.2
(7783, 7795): 0.1 AA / 22.7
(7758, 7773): 0.1 AA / 23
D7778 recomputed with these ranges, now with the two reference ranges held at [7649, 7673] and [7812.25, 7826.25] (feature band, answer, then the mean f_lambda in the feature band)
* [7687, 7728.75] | -3.8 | 25.7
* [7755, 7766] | -0.2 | 23.7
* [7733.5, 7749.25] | 0.2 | 23.2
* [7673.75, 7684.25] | -1.7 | 27.5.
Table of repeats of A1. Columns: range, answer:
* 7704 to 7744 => 23.2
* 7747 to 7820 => 22.9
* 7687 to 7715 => 27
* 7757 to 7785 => 22.7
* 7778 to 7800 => 22.6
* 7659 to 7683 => 25.2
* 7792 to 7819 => 22.5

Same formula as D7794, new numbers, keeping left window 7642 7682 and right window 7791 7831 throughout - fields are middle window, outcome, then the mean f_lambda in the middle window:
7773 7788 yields 0.3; 22.4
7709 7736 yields 0.8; 22.8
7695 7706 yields -3.3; 30.8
